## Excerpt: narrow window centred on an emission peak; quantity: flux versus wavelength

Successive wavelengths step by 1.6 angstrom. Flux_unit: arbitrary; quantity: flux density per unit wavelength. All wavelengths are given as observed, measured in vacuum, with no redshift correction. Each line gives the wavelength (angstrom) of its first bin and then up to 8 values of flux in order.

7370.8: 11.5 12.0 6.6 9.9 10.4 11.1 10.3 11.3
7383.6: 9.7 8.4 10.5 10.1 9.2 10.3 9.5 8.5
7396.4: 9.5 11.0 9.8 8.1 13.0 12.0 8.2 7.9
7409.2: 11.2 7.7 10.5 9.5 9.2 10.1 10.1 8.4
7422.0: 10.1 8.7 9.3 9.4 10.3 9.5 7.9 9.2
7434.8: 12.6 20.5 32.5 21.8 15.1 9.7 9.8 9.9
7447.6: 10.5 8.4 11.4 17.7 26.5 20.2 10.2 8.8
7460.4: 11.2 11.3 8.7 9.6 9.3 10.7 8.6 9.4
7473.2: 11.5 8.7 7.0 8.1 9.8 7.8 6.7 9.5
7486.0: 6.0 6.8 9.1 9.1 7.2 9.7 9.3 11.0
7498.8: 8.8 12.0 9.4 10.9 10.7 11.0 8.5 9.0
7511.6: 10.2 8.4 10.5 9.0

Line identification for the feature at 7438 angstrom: [S II] 6716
